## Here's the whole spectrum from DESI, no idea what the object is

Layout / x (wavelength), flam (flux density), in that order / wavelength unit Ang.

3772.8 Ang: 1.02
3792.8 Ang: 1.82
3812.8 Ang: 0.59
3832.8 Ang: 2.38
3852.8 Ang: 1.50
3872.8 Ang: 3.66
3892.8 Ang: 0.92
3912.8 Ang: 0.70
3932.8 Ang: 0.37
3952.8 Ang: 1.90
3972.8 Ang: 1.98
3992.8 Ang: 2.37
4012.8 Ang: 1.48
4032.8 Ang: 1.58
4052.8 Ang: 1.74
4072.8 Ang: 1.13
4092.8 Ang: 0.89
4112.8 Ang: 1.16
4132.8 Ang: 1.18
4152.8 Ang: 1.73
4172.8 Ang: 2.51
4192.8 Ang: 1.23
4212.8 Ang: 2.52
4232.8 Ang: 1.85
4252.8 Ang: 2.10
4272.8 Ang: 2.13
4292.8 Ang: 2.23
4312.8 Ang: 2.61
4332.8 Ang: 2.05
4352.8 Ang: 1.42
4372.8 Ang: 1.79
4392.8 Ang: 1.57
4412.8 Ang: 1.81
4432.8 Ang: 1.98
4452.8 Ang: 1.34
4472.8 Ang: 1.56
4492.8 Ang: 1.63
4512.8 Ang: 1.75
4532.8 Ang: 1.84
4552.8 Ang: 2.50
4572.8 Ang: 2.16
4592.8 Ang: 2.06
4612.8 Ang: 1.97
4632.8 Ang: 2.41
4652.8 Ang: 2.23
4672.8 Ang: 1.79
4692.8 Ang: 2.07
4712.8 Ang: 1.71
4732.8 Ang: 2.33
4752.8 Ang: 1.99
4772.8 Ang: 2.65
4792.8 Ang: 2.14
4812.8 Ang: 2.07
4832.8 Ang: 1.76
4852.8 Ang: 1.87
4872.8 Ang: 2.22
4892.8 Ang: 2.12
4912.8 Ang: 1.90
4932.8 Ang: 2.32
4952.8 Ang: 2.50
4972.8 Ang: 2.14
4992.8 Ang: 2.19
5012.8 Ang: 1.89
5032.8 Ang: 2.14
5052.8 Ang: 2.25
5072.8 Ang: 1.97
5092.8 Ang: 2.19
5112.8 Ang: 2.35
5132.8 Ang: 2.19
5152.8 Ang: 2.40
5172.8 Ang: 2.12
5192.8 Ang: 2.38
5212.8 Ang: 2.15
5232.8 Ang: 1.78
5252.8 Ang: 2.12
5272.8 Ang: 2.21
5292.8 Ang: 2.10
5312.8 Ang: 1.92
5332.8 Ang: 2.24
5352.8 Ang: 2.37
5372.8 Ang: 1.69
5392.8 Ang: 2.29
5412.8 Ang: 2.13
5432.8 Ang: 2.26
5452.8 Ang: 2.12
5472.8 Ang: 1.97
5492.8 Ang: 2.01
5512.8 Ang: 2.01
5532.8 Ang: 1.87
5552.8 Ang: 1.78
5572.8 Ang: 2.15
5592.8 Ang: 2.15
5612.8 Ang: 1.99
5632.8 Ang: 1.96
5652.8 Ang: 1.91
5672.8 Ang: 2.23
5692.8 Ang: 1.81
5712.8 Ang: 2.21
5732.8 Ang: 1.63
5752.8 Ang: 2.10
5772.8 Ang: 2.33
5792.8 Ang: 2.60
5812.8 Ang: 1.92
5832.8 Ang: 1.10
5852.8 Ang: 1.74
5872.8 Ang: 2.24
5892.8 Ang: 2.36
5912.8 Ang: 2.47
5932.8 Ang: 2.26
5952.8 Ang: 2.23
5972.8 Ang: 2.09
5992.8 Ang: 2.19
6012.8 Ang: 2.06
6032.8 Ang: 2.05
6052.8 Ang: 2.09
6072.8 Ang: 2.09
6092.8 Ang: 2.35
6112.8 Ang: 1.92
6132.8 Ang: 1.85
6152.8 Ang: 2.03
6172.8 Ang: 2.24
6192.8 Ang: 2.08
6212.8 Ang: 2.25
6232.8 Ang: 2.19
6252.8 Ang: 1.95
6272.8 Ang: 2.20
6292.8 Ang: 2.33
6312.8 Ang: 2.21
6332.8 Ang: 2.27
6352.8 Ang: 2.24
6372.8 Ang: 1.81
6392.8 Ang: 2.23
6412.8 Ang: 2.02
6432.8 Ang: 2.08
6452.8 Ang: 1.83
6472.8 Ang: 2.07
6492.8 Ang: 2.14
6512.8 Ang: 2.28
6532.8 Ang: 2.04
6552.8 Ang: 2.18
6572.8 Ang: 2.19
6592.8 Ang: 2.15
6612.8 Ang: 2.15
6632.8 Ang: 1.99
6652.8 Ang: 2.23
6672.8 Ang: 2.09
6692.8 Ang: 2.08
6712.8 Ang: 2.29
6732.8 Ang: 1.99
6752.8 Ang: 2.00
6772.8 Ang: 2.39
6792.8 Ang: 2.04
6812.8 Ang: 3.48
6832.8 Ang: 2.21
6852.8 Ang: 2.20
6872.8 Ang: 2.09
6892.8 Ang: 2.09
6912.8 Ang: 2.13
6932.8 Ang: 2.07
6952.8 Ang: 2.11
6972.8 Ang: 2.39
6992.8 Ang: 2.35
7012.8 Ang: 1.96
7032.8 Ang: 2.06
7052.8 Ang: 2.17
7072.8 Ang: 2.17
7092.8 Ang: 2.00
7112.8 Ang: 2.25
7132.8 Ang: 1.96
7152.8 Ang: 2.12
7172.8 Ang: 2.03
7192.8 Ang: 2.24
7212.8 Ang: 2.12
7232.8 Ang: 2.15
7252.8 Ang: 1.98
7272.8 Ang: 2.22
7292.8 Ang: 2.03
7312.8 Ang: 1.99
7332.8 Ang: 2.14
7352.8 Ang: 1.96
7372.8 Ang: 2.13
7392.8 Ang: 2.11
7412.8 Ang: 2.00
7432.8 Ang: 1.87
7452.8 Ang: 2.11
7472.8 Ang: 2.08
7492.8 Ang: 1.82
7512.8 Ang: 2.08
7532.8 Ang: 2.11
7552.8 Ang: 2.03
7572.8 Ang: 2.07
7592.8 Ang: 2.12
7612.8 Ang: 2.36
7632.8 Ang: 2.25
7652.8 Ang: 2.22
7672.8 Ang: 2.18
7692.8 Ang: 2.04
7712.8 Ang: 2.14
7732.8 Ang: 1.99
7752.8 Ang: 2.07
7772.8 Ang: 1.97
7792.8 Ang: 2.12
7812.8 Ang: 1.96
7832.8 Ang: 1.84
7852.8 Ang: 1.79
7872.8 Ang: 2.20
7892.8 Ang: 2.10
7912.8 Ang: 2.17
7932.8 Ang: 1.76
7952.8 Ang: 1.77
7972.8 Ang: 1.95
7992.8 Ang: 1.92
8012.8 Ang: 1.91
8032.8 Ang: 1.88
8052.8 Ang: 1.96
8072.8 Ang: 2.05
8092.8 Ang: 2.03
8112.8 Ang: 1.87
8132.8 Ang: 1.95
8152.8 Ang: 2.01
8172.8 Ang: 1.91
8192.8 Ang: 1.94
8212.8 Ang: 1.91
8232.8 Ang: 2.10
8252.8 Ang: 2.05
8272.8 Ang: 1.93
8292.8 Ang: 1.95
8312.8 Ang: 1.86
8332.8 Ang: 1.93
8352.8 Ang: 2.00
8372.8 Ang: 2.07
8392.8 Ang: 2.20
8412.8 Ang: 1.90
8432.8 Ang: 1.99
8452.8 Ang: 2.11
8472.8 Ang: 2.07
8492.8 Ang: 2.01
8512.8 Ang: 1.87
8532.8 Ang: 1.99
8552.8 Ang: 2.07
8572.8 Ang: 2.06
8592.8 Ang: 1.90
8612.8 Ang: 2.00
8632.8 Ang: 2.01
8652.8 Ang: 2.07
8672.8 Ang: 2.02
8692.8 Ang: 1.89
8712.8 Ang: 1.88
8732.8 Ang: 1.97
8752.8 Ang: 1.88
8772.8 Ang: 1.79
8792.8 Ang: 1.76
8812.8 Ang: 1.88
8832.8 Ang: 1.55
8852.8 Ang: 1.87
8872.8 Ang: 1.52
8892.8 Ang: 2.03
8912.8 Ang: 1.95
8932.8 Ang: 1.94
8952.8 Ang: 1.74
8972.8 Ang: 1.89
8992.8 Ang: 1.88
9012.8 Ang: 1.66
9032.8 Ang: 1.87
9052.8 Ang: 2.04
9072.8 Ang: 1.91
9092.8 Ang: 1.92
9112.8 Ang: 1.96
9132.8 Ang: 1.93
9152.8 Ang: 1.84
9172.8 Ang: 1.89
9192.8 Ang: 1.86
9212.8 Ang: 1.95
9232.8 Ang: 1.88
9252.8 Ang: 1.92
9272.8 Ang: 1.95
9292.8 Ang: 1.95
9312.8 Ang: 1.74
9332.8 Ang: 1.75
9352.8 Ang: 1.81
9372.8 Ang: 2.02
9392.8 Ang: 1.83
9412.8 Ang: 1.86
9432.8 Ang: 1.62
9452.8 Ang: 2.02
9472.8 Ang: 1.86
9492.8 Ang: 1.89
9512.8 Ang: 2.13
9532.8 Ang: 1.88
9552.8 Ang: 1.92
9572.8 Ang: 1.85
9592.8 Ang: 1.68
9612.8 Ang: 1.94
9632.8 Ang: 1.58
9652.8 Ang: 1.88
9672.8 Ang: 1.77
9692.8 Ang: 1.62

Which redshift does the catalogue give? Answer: 0.039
